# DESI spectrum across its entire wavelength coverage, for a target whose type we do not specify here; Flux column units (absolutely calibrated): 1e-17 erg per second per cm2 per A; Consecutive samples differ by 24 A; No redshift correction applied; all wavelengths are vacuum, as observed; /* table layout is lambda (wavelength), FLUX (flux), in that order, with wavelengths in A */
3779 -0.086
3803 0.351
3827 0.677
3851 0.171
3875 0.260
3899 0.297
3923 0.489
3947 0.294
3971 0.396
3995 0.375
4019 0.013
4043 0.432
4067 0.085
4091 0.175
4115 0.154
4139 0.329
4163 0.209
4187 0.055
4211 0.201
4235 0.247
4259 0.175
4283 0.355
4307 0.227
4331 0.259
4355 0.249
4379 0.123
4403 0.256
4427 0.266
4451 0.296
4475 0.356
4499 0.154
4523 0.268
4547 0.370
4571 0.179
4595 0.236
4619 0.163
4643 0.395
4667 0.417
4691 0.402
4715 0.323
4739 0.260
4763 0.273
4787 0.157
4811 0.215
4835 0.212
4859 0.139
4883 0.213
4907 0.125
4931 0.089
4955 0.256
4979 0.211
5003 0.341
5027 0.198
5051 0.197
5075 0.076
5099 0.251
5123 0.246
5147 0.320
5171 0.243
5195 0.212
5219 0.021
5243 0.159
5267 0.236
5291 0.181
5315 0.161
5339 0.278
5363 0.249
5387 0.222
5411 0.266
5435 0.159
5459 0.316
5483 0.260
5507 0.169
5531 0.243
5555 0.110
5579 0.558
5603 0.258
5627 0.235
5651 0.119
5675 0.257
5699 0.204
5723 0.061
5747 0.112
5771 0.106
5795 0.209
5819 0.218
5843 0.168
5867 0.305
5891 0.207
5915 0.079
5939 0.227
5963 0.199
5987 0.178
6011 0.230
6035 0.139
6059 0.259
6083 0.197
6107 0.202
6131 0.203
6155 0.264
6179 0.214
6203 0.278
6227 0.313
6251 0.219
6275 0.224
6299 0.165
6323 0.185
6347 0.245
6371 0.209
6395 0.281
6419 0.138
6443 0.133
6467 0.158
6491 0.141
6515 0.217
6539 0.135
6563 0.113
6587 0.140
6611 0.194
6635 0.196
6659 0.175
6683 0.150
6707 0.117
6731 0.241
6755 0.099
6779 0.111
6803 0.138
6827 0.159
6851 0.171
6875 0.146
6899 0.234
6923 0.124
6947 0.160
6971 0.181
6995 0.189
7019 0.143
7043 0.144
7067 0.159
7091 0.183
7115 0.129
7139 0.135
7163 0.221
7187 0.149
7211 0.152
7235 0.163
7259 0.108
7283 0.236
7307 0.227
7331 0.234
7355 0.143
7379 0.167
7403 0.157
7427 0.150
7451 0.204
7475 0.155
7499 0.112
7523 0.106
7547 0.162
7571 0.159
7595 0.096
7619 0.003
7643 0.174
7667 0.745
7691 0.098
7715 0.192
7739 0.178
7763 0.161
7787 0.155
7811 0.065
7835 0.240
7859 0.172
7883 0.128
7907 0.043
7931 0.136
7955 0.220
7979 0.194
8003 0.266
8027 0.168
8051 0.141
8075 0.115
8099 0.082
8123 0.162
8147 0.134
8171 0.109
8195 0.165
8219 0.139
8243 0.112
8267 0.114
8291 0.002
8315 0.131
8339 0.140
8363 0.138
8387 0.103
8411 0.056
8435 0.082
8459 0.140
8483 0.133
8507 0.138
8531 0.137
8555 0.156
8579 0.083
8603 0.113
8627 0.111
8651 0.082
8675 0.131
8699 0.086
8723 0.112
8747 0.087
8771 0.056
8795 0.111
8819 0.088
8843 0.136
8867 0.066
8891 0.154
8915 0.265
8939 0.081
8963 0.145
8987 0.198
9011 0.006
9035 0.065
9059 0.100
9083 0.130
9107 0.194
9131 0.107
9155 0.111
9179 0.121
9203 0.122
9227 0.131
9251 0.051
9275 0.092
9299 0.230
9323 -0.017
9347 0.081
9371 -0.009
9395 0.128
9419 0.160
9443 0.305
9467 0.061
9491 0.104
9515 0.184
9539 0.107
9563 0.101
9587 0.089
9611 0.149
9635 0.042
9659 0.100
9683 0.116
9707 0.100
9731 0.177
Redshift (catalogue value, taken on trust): 1.055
